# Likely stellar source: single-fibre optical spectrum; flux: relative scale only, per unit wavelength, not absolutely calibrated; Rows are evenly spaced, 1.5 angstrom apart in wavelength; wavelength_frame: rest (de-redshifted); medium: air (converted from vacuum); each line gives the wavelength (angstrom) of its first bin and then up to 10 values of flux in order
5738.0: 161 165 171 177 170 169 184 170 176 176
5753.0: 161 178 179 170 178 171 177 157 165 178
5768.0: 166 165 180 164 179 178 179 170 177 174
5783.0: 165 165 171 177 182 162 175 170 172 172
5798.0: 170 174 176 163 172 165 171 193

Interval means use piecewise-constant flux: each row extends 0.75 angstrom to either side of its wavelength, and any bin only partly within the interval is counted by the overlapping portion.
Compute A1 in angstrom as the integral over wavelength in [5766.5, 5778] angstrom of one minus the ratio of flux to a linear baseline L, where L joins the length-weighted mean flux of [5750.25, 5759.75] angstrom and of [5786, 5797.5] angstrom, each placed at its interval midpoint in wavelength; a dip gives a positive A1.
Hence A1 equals 0.0 angstrom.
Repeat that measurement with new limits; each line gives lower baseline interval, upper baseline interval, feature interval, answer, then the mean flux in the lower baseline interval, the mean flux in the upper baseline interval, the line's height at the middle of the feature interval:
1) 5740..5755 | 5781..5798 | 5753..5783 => -0.04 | 173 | 171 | 172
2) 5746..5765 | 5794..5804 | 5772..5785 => -0.05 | 173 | 171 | 172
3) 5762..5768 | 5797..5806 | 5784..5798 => -0.19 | 168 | 170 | 170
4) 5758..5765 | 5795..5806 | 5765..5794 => -0.34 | 170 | 171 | 170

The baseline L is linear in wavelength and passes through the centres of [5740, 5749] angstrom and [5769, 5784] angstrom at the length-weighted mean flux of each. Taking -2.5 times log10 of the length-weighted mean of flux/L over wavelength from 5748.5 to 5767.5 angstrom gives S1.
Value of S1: 0.01 mag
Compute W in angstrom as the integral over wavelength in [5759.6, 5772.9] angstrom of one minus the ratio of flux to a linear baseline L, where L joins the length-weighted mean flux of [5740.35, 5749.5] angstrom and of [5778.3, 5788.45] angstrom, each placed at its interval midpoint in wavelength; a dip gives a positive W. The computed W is 0.2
